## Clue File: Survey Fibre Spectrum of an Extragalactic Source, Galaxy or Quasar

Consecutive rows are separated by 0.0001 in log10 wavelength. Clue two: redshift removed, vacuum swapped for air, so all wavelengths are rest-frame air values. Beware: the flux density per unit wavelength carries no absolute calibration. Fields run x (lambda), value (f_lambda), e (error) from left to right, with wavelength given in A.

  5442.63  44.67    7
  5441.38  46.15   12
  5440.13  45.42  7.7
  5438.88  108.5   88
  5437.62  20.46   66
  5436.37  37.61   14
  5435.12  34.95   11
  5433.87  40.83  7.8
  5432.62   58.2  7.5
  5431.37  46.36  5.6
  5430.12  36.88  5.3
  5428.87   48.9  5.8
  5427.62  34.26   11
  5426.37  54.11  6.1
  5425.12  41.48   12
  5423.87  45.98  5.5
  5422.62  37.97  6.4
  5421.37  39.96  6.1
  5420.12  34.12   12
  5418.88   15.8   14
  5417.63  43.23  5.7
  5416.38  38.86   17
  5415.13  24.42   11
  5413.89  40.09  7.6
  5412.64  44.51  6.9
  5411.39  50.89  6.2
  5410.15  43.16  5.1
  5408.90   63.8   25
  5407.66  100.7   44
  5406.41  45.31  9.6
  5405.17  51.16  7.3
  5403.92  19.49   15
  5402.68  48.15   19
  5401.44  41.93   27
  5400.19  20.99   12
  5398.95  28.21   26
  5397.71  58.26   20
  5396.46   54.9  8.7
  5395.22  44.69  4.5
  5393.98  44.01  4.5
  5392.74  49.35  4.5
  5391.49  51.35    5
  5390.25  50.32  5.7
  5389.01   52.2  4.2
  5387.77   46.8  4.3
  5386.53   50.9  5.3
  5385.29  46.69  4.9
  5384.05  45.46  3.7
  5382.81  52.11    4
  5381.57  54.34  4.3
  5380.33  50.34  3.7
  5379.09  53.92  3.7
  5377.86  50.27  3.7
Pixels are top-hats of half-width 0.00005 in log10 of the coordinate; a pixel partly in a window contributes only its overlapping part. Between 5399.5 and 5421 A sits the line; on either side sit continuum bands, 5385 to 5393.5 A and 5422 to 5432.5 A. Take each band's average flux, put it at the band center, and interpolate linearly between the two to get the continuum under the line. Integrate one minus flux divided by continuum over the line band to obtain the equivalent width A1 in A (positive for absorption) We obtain 1.8 A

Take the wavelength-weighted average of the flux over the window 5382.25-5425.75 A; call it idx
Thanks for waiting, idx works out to 44.8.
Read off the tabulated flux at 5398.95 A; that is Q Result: 28.21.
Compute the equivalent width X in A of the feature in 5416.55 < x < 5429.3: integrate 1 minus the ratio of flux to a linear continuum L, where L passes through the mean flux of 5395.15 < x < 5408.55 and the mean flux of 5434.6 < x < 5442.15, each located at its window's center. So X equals 2.3 A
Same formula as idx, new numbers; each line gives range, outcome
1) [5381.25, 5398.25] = 50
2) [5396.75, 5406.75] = 39.5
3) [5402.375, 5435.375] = 43.9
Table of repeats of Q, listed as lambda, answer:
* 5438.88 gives 108.5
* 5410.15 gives 43.16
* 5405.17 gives 51.16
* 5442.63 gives 44.67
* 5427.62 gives 34.26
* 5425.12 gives 41.48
